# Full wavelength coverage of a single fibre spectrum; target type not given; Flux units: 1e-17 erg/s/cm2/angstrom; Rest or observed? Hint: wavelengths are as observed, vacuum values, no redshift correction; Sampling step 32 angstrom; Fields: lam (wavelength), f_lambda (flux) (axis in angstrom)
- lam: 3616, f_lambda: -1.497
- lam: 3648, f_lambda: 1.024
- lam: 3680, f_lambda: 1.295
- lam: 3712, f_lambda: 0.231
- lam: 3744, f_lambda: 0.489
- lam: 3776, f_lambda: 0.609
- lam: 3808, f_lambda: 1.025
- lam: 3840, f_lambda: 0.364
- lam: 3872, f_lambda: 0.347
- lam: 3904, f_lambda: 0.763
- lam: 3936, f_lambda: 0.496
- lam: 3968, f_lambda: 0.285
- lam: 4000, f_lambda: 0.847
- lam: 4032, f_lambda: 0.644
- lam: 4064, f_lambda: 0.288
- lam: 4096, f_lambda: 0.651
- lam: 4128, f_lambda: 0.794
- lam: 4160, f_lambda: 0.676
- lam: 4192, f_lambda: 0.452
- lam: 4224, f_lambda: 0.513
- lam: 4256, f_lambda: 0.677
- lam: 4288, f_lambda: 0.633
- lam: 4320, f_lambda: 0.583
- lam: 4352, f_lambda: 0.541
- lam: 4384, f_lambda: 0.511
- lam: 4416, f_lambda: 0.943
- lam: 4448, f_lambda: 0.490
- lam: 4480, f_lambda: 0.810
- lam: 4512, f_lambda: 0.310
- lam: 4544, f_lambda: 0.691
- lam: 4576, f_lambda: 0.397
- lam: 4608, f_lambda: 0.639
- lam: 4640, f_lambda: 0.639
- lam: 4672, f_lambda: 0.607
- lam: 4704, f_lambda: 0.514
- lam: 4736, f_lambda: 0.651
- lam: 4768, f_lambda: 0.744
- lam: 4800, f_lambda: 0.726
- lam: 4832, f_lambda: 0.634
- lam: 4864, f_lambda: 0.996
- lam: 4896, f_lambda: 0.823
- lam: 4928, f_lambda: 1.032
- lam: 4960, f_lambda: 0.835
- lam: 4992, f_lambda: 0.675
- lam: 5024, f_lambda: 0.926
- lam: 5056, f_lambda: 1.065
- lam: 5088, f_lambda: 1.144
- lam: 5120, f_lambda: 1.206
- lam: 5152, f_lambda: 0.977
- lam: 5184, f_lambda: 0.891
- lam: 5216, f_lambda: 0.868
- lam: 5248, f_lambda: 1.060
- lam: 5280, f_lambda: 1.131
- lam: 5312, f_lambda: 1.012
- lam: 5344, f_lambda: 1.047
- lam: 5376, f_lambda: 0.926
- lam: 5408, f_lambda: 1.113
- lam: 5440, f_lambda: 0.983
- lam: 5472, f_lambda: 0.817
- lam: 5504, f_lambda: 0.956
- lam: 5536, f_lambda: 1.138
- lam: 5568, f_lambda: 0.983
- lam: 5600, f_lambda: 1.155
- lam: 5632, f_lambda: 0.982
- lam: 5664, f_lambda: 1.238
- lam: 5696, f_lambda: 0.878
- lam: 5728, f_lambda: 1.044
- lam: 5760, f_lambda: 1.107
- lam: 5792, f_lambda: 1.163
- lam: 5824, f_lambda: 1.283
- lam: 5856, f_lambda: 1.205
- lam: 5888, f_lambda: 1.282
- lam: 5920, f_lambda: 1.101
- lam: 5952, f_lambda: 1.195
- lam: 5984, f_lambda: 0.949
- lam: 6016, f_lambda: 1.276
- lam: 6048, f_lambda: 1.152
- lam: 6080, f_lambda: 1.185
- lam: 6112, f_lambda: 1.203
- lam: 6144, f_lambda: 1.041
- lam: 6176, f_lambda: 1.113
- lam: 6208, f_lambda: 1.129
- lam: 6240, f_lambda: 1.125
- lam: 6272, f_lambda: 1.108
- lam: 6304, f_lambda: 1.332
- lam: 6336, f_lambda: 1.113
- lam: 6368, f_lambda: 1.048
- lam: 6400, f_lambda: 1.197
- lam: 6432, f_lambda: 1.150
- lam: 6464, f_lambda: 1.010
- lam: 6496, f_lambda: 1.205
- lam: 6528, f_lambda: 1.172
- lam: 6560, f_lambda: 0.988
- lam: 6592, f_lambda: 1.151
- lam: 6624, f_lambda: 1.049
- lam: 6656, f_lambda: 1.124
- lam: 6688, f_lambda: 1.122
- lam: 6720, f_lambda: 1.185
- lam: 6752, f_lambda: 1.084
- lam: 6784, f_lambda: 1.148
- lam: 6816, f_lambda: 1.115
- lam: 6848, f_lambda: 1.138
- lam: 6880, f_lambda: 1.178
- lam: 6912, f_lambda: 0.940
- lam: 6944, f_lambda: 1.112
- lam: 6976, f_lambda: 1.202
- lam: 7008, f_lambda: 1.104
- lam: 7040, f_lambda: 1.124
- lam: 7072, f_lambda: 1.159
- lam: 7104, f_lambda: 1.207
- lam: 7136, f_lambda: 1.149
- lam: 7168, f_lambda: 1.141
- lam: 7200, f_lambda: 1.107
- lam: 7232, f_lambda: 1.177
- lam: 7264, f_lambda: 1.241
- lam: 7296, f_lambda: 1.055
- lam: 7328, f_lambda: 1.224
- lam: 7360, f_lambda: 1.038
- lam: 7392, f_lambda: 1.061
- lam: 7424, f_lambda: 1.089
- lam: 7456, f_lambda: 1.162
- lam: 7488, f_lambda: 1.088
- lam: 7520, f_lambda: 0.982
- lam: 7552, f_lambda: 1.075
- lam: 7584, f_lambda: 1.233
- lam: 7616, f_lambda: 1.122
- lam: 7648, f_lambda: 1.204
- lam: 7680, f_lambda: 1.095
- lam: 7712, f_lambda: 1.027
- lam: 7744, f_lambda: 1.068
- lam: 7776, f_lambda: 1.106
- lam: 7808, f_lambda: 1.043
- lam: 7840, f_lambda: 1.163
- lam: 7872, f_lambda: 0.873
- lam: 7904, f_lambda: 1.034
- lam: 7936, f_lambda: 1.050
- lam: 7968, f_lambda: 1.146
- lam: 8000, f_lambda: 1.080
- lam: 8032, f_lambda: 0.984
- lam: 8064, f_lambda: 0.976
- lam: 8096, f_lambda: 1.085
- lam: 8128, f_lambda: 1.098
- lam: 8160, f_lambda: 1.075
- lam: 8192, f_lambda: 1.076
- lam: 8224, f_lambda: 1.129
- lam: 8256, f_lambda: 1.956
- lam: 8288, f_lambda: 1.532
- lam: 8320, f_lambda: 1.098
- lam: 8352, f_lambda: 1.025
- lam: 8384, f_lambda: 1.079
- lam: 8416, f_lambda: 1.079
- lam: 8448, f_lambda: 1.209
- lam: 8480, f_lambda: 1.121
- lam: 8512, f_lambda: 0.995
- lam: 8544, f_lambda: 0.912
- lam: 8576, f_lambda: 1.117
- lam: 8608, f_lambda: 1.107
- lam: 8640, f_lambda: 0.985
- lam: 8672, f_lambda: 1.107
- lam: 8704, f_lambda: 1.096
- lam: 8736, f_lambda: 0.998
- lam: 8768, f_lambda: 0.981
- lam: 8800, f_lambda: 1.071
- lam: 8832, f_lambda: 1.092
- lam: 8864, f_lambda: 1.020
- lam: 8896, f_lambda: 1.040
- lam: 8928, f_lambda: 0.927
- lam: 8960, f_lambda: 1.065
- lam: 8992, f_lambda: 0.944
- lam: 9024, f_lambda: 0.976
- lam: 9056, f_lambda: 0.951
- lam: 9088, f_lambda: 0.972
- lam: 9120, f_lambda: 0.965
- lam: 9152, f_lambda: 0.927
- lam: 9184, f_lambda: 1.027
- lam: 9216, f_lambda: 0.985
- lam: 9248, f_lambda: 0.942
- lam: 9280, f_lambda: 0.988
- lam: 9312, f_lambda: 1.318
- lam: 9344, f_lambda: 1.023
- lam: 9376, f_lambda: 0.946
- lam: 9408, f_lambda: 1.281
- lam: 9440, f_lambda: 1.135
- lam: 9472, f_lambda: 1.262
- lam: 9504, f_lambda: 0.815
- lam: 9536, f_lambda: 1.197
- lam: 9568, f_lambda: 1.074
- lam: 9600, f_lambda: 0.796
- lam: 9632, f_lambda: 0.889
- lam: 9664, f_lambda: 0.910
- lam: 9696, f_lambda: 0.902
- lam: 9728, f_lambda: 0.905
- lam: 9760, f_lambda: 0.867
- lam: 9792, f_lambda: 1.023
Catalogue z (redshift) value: 0.257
